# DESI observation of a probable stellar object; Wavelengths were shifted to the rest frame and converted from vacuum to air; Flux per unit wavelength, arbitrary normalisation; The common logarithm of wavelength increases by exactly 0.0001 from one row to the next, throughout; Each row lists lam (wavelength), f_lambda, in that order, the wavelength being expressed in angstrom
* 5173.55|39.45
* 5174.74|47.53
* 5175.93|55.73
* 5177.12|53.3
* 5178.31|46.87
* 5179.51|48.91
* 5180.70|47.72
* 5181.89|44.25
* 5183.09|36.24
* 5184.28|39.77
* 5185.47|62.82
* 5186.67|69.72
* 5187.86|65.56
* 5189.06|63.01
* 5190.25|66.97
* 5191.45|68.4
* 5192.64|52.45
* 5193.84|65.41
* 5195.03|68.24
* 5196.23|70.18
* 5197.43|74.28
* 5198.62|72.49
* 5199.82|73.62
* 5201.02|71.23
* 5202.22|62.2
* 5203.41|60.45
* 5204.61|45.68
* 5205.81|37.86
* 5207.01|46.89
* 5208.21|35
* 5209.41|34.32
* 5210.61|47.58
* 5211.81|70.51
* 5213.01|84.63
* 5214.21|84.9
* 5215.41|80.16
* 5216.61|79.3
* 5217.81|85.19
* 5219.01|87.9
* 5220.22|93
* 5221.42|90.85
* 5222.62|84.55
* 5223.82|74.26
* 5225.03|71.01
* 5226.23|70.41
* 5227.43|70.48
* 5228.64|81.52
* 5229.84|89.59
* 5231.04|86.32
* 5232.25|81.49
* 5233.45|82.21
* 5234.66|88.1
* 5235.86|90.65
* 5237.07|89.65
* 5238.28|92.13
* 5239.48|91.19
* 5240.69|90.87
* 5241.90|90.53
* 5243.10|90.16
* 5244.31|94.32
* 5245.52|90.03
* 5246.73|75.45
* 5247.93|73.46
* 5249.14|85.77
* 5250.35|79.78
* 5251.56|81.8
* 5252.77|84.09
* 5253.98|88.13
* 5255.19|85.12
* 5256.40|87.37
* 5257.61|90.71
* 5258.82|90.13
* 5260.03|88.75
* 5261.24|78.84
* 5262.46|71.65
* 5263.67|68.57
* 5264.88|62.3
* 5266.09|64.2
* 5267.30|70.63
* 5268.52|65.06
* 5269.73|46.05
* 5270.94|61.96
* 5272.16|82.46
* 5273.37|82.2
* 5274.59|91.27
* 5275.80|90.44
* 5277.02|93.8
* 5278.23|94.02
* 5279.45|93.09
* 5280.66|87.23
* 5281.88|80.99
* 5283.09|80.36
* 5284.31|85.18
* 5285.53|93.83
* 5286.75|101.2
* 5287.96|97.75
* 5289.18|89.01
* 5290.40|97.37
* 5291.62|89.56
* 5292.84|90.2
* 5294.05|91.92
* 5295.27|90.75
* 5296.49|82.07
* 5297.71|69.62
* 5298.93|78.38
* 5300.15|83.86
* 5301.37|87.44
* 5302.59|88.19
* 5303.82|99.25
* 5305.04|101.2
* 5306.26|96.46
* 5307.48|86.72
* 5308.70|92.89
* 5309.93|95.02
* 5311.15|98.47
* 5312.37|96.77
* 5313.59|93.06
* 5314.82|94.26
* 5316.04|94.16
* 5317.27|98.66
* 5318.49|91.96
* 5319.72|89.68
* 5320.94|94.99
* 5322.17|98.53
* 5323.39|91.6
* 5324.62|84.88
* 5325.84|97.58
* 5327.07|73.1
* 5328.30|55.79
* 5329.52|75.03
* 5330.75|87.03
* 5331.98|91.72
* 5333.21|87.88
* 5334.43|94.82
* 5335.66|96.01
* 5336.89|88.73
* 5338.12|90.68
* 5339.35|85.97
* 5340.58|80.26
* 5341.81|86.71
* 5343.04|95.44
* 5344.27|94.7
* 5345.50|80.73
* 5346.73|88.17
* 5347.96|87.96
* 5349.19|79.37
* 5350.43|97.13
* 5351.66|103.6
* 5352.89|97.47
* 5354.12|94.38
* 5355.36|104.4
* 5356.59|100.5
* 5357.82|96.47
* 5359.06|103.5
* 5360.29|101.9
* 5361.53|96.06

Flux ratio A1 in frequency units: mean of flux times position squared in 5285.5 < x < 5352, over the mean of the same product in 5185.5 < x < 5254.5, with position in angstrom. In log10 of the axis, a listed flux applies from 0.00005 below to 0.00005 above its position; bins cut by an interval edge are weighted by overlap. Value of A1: 1.2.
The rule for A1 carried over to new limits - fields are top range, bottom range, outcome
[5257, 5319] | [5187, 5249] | 1.19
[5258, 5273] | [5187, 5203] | 1.09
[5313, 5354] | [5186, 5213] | 1.55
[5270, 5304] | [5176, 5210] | 1.60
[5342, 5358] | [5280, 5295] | 1.06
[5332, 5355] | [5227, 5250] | 1.10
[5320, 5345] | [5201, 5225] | 1.35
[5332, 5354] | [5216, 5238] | 1.14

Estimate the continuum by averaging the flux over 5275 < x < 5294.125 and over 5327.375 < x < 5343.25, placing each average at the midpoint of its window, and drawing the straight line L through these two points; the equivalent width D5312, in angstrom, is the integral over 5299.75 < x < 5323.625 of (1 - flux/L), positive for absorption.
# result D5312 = -1.57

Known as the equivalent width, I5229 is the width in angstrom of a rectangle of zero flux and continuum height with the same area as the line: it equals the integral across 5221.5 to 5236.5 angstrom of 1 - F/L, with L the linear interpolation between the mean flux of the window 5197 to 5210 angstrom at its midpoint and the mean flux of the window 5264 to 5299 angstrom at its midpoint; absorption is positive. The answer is -3.9 angstrom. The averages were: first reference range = 55.6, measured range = 81.3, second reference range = 82.8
